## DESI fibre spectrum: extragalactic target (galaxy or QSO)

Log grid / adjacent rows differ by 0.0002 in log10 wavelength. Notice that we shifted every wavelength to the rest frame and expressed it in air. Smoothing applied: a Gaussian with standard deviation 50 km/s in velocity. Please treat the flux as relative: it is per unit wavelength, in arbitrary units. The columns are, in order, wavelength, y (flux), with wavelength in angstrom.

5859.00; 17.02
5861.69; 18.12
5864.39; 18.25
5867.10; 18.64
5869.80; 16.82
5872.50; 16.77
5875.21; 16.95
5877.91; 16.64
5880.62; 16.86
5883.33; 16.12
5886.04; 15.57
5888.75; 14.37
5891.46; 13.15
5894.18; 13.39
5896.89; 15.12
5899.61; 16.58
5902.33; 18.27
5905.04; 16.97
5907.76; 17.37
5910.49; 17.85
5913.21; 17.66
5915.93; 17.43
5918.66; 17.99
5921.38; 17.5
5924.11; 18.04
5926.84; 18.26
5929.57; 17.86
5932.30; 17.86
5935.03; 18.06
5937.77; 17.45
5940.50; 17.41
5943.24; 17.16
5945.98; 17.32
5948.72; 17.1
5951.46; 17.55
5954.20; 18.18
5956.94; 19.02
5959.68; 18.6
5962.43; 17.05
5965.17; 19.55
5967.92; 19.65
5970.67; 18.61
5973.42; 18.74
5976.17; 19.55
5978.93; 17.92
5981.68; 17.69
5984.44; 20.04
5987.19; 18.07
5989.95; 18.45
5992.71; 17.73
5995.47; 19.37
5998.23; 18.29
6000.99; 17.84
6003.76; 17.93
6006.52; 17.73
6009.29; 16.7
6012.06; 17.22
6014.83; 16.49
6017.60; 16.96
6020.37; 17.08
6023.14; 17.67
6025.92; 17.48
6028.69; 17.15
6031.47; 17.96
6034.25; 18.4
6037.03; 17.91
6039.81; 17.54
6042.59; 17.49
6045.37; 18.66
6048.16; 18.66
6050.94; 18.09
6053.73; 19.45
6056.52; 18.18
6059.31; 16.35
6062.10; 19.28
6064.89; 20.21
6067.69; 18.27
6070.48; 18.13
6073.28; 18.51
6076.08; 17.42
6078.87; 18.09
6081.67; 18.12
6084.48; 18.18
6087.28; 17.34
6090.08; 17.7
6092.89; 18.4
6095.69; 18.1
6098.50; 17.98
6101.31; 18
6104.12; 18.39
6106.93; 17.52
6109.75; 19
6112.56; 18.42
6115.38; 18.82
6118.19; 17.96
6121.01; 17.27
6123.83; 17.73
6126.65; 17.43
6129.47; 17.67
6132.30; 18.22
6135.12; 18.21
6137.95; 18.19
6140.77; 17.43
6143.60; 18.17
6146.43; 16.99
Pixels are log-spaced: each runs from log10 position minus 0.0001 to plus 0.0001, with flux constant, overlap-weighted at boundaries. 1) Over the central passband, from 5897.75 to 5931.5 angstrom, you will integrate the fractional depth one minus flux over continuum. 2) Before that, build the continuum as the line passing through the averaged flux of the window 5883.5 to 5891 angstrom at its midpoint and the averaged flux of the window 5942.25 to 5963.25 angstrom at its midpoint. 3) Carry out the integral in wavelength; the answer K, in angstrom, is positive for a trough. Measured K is -3.1 angstrom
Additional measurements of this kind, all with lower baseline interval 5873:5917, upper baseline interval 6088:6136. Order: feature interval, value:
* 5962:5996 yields -3.45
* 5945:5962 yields -1.20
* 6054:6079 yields -0.94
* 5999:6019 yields -0.12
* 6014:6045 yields -0.28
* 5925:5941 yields -1.22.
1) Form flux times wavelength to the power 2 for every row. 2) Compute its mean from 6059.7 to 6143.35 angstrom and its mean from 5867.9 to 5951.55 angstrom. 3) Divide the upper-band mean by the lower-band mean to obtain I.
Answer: 1.14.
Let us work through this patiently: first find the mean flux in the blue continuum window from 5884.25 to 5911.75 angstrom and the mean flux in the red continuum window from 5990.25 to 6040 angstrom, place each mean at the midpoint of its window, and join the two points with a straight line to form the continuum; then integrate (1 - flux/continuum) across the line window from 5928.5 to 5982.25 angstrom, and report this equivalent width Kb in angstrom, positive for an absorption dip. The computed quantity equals -4.4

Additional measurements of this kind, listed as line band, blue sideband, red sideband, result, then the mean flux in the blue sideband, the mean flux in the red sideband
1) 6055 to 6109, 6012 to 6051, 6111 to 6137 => -0.90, 17.7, 18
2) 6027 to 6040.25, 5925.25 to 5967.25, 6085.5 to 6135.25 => 0.12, 17.9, 18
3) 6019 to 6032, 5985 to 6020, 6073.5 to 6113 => 0.29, 17.8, 18.1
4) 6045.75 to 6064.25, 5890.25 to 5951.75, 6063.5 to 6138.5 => -0.59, 17.1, 18.1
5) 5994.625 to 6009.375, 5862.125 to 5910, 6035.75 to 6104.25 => -0.44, 16.4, 18.2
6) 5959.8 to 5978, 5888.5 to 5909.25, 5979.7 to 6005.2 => -1.14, 15.7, 18.4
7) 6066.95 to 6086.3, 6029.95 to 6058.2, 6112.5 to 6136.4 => 0.02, 18.2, 17.9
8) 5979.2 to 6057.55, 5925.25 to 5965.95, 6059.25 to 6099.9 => 0.50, 17.9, 18.2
